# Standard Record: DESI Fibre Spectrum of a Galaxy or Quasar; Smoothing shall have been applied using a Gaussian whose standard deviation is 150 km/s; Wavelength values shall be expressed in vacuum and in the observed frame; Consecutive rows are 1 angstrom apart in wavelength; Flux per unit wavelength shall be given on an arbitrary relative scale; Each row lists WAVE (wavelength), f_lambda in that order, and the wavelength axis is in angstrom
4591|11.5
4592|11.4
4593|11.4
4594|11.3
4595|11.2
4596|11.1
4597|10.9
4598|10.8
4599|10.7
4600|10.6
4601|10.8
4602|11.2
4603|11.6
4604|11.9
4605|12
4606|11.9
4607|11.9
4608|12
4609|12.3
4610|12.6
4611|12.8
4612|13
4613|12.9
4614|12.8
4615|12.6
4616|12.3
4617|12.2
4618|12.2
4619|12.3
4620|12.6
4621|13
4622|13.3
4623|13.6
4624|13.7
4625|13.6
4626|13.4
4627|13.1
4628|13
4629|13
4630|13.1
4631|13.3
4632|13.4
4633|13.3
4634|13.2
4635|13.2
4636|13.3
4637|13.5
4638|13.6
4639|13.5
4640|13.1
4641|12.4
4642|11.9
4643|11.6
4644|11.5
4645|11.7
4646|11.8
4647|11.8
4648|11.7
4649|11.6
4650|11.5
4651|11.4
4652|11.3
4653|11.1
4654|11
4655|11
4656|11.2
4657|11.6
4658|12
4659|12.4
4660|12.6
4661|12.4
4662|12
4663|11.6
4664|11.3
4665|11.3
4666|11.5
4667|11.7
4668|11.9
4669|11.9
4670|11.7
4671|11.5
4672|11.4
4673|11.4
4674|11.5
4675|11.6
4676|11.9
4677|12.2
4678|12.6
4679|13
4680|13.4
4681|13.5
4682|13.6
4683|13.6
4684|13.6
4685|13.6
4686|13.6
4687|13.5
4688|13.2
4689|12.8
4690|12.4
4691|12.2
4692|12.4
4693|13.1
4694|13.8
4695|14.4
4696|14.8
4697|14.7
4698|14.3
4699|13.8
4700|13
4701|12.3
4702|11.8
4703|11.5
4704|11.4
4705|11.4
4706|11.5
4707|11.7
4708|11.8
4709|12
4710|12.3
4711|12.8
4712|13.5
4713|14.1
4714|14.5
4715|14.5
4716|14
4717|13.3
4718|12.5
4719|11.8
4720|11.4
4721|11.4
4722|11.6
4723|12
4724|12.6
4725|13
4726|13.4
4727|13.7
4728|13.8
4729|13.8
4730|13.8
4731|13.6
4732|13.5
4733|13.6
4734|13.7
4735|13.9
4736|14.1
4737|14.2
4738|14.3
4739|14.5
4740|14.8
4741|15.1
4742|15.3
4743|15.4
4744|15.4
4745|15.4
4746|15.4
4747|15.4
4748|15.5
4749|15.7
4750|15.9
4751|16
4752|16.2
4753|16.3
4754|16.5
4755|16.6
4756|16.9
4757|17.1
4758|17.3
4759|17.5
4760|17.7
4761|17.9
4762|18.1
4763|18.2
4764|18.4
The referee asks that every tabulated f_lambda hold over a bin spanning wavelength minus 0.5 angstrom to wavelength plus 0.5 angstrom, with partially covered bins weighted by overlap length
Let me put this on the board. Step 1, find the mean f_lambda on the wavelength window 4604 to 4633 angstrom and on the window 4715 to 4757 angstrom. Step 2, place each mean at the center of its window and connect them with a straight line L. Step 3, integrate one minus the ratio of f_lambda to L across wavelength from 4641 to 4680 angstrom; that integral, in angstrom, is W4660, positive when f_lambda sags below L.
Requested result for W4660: 4.63 angstrom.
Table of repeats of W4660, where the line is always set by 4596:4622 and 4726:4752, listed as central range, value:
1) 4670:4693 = 1.4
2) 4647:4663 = 1.6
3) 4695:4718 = 1.6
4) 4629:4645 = -0.4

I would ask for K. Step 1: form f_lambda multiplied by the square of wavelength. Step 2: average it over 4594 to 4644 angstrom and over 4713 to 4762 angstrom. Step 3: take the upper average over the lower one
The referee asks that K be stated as 1.24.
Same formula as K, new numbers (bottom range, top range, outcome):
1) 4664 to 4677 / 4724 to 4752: 1.29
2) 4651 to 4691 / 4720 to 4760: 1.24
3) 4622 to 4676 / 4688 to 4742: 1.11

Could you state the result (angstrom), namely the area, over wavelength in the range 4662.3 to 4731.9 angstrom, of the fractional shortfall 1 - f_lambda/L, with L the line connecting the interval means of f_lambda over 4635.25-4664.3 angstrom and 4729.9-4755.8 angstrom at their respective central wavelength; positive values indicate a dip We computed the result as 4.3 angstrom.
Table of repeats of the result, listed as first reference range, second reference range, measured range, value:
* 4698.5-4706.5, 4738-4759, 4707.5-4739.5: 1.31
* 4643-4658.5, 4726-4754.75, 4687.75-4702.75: -0.12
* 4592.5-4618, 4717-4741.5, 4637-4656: 0.65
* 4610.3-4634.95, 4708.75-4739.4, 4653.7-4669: 1.61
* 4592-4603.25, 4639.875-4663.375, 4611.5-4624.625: -1.74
